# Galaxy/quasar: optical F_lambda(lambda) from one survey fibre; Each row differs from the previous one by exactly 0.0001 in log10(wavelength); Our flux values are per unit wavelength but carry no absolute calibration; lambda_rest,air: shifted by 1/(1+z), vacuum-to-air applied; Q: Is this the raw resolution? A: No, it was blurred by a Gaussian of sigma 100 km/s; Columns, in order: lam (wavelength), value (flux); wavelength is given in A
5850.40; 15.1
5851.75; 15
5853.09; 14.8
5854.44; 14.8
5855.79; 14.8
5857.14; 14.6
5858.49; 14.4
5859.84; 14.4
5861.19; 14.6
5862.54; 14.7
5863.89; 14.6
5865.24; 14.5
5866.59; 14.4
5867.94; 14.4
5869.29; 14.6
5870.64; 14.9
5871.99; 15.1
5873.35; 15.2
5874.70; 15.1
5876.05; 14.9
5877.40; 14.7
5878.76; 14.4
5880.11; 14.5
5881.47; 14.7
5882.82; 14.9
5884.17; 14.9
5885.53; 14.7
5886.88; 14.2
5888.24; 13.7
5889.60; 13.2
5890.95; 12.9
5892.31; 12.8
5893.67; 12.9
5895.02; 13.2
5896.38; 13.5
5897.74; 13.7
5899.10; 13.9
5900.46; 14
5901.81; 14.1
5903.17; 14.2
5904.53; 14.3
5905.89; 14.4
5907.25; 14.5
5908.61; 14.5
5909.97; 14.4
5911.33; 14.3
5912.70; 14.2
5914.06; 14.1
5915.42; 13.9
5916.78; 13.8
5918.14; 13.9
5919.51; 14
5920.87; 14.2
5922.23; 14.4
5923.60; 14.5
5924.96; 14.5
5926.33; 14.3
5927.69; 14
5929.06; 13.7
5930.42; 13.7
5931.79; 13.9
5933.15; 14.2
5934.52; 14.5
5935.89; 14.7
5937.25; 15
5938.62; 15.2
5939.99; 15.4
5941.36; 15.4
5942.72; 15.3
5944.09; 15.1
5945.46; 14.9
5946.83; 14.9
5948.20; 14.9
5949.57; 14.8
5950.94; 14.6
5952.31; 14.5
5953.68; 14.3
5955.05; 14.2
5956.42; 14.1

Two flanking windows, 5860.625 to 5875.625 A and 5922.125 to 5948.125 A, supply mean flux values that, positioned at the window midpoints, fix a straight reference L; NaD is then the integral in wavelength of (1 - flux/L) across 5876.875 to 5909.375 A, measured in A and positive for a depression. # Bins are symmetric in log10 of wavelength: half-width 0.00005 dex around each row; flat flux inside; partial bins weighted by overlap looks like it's 1.5 A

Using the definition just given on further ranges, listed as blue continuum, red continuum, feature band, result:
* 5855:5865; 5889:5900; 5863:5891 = -1.2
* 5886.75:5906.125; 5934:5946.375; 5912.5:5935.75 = 0.7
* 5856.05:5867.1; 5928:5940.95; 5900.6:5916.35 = 0.3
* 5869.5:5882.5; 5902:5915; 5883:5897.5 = 0.9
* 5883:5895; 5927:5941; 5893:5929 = 0.0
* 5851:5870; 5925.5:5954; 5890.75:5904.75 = 1.0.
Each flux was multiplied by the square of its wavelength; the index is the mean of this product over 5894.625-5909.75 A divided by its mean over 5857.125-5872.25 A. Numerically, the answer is 0.98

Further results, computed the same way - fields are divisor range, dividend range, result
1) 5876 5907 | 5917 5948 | 1.05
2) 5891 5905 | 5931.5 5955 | 1.10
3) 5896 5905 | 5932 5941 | 1.07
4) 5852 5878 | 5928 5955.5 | 1.02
